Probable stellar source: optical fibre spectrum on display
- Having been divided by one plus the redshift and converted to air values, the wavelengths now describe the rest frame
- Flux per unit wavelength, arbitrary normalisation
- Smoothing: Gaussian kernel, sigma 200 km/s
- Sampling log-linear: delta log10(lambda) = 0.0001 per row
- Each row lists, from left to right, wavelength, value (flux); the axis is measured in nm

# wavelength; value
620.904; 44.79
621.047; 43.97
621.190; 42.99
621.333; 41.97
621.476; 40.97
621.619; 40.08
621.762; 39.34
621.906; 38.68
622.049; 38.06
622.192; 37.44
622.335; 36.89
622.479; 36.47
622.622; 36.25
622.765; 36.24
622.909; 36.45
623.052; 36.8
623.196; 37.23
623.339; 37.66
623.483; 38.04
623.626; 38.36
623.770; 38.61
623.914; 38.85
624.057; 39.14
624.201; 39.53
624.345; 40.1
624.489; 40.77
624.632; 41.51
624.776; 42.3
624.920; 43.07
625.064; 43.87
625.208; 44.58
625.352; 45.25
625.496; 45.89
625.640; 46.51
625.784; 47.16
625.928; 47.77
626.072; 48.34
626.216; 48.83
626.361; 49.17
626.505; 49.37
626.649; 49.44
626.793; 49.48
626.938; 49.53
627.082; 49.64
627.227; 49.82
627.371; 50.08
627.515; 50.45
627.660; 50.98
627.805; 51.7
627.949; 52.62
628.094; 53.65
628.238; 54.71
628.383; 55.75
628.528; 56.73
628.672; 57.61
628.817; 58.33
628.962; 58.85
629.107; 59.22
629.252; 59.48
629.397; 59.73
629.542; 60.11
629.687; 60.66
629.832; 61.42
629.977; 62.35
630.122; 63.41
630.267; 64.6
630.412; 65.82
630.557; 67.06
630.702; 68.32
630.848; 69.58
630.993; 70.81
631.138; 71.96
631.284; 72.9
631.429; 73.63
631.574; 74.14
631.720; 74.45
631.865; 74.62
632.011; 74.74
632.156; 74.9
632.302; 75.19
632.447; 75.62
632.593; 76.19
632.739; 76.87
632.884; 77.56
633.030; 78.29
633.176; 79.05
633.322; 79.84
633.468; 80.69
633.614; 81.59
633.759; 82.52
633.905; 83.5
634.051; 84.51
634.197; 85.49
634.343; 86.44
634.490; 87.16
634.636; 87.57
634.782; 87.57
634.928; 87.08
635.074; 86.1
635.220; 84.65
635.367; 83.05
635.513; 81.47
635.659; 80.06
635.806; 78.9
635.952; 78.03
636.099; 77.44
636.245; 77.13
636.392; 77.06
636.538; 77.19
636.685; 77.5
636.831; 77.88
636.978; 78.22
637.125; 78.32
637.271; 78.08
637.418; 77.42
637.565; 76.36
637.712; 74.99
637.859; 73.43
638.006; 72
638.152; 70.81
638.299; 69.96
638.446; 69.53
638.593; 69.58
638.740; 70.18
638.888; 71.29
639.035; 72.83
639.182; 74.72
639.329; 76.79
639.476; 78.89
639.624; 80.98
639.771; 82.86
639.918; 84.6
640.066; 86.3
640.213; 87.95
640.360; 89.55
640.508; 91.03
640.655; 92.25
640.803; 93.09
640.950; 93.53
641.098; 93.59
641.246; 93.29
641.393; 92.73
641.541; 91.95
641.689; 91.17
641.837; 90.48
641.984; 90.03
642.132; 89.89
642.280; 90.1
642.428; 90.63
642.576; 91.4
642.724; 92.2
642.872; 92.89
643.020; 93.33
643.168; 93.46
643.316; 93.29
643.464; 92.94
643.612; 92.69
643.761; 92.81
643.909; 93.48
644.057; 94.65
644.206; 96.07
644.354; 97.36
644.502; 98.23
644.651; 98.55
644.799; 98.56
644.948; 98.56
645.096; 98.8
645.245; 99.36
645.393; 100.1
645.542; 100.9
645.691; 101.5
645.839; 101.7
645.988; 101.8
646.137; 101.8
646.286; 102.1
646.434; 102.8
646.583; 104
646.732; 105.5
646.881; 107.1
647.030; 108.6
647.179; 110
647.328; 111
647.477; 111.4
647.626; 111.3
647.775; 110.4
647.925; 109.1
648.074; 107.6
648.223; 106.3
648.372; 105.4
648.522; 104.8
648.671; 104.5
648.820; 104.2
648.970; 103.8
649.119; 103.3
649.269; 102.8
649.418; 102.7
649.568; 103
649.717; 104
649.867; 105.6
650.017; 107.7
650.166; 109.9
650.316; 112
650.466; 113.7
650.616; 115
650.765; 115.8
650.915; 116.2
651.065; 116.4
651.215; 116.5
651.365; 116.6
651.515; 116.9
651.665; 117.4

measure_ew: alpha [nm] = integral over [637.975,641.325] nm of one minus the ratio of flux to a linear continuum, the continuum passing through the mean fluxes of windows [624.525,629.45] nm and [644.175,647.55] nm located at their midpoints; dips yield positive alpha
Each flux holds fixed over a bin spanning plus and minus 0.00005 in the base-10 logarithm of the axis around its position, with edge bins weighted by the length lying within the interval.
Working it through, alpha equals 0.17 nm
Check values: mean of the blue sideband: 50.5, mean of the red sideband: 103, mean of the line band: 81.3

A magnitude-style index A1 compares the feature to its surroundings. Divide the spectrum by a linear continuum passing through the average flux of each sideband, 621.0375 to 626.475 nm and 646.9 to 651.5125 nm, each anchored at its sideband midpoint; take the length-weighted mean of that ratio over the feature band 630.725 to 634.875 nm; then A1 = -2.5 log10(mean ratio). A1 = -0.20 mag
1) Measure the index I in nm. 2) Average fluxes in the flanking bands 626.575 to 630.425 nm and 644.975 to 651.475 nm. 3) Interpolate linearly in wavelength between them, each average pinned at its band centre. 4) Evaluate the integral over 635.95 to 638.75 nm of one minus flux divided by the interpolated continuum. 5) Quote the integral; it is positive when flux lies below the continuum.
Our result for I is 0.13 nm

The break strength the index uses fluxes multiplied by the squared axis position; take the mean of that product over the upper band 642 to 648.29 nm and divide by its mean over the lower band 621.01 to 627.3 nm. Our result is 2.52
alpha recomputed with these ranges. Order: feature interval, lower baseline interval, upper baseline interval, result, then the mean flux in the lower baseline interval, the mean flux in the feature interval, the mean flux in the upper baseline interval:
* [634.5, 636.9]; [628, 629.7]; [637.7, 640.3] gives -0.39 nm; 57.7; 81.4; 76.1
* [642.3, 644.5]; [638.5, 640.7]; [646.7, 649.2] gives -0.02 nm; 80.4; 93.5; 107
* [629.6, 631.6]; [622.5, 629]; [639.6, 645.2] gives -0.26 nm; 46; 67.4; 92.4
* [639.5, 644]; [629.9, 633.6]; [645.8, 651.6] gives 0.14 nm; 73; 90.7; 108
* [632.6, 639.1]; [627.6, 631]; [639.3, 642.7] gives -0.25 nm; 60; 78.7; 89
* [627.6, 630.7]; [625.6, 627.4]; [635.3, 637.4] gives -0.11 nm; 48.9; 59.1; 78.6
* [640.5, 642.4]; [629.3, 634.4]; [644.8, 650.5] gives 0.02 nm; 73.3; 91.8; 105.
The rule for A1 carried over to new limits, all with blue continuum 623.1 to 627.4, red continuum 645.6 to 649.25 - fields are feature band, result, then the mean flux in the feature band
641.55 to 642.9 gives 0.00 mag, 90.9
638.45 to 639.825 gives 0.11 mag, 74.9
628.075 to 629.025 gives -0.06 mag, 56.7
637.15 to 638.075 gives 0.04 mag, 75.5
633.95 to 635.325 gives -0.22 mag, 86.1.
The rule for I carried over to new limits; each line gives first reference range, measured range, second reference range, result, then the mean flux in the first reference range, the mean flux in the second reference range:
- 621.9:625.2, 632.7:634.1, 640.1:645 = -0.28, 38.9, 93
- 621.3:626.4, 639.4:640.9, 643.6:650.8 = -0.03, 41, 104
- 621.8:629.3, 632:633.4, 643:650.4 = -0.26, 45.8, 103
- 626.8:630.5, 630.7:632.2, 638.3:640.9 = -0.24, 56.6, 80.6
